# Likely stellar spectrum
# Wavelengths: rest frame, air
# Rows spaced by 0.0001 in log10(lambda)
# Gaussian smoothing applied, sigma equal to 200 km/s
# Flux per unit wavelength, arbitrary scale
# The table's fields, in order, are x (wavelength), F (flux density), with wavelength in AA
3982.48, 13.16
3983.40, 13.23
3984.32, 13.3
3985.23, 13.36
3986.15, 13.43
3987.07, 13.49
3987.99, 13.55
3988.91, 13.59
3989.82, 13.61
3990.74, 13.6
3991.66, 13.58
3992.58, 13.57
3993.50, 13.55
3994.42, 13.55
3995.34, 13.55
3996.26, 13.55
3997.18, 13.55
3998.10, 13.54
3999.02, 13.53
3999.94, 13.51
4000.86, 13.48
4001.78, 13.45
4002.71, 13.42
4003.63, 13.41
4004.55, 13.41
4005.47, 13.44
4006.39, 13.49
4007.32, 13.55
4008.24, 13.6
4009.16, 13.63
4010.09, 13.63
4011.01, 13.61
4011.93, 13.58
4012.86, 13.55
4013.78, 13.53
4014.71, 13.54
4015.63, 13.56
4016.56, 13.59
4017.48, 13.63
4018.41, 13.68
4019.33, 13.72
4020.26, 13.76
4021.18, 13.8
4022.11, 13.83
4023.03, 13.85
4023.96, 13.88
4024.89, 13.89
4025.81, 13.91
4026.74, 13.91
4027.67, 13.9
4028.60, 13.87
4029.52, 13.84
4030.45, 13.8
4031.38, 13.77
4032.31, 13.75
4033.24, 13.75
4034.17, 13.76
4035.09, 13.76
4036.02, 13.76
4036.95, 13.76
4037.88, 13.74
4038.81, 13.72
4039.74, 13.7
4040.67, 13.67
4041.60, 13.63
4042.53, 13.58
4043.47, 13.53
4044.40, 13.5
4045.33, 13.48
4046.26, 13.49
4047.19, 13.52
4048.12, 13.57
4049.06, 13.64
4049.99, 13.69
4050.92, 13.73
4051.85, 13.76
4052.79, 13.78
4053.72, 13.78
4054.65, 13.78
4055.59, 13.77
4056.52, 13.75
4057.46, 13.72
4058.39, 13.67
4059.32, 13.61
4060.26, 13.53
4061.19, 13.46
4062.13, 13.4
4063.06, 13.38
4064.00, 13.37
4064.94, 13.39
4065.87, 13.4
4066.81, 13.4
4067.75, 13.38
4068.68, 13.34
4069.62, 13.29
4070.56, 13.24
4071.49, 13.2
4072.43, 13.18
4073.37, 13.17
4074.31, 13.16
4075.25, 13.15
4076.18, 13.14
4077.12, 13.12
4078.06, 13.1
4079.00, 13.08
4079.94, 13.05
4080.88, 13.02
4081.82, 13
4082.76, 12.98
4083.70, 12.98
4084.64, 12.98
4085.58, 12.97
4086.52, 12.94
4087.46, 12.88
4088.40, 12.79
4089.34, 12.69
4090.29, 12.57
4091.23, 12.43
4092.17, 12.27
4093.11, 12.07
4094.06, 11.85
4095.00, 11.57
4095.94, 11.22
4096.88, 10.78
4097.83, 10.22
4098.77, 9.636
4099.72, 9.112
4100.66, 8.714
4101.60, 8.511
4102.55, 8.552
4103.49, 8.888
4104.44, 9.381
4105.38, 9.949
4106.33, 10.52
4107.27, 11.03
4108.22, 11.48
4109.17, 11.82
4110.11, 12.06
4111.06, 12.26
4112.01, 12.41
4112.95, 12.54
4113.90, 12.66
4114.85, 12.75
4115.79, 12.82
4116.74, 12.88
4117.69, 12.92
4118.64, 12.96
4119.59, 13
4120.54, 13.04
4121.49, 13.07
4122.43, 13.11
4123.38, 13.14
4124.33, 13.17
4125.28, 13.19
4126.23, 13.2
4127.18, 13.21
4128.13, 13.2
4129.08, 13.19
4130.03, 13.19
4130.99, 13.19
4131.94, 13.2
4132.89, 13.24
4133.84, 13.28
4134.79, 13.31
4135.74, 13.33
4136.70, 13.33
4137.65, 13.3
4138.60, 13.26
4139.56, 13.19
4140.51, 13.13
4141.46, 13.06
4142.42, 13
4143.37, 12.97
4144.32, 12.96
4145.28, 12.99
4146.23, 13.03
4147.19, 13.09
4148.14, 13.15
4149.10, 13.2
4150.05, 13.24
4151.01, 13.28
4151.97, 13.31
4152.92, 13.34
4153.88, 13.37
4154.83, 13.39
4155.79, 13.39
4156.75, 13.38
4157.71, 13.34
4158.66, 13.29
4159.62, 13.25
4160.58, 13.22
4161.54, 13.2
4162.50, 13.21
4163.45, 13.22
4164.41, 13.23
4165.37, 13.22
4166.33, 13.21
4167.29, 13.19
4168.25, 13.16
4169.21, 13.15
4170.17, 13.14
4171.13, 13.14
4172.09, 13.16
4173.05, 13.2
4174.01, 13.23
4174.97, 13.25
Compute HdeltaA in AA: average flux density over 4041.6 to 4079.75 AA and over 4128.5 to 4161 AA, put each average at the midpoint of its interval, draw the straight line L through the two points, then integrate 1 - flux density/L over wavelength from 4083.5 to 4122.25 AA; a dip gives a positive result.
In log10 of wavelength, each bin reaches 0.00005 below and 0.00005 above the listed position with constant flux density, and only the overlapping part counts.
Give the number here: 4.8 AA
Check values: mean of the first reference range 13.5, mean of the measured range 11.7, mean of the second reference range 13.2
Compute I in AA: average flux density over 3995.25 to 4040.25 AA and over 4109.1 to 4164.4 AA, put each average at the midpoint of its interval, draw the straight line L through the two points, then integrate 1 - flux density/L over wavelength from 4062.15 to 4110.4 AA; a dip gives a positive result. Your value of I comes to 4.6 AA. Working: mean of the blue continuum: 13.7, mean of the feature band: 12.1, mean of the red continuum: 13.1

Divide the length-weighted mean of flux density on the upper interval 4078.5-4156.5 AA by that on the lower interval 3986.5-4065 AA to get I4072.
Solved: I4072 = 0.91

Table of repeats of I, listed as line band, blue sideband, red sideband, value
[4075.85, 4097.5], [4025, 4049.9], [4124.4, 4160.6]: 1.5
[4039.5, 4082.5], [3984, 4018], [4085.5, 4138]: -2.3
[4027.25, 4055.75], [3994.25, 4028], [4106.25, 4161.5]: -0.5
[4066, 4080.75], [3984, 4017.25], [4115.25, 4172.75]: 0.2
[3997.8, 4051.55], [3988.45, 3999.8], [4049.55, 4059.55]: 0.0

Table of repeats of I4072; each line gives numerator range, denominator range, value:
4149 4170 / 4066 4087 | 1.01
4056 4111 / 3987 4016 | 0.90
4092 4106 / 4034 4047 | 0.74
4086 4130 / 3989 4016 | 0.88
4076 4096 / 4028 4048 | 0.93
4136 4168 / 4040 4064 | 0.97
